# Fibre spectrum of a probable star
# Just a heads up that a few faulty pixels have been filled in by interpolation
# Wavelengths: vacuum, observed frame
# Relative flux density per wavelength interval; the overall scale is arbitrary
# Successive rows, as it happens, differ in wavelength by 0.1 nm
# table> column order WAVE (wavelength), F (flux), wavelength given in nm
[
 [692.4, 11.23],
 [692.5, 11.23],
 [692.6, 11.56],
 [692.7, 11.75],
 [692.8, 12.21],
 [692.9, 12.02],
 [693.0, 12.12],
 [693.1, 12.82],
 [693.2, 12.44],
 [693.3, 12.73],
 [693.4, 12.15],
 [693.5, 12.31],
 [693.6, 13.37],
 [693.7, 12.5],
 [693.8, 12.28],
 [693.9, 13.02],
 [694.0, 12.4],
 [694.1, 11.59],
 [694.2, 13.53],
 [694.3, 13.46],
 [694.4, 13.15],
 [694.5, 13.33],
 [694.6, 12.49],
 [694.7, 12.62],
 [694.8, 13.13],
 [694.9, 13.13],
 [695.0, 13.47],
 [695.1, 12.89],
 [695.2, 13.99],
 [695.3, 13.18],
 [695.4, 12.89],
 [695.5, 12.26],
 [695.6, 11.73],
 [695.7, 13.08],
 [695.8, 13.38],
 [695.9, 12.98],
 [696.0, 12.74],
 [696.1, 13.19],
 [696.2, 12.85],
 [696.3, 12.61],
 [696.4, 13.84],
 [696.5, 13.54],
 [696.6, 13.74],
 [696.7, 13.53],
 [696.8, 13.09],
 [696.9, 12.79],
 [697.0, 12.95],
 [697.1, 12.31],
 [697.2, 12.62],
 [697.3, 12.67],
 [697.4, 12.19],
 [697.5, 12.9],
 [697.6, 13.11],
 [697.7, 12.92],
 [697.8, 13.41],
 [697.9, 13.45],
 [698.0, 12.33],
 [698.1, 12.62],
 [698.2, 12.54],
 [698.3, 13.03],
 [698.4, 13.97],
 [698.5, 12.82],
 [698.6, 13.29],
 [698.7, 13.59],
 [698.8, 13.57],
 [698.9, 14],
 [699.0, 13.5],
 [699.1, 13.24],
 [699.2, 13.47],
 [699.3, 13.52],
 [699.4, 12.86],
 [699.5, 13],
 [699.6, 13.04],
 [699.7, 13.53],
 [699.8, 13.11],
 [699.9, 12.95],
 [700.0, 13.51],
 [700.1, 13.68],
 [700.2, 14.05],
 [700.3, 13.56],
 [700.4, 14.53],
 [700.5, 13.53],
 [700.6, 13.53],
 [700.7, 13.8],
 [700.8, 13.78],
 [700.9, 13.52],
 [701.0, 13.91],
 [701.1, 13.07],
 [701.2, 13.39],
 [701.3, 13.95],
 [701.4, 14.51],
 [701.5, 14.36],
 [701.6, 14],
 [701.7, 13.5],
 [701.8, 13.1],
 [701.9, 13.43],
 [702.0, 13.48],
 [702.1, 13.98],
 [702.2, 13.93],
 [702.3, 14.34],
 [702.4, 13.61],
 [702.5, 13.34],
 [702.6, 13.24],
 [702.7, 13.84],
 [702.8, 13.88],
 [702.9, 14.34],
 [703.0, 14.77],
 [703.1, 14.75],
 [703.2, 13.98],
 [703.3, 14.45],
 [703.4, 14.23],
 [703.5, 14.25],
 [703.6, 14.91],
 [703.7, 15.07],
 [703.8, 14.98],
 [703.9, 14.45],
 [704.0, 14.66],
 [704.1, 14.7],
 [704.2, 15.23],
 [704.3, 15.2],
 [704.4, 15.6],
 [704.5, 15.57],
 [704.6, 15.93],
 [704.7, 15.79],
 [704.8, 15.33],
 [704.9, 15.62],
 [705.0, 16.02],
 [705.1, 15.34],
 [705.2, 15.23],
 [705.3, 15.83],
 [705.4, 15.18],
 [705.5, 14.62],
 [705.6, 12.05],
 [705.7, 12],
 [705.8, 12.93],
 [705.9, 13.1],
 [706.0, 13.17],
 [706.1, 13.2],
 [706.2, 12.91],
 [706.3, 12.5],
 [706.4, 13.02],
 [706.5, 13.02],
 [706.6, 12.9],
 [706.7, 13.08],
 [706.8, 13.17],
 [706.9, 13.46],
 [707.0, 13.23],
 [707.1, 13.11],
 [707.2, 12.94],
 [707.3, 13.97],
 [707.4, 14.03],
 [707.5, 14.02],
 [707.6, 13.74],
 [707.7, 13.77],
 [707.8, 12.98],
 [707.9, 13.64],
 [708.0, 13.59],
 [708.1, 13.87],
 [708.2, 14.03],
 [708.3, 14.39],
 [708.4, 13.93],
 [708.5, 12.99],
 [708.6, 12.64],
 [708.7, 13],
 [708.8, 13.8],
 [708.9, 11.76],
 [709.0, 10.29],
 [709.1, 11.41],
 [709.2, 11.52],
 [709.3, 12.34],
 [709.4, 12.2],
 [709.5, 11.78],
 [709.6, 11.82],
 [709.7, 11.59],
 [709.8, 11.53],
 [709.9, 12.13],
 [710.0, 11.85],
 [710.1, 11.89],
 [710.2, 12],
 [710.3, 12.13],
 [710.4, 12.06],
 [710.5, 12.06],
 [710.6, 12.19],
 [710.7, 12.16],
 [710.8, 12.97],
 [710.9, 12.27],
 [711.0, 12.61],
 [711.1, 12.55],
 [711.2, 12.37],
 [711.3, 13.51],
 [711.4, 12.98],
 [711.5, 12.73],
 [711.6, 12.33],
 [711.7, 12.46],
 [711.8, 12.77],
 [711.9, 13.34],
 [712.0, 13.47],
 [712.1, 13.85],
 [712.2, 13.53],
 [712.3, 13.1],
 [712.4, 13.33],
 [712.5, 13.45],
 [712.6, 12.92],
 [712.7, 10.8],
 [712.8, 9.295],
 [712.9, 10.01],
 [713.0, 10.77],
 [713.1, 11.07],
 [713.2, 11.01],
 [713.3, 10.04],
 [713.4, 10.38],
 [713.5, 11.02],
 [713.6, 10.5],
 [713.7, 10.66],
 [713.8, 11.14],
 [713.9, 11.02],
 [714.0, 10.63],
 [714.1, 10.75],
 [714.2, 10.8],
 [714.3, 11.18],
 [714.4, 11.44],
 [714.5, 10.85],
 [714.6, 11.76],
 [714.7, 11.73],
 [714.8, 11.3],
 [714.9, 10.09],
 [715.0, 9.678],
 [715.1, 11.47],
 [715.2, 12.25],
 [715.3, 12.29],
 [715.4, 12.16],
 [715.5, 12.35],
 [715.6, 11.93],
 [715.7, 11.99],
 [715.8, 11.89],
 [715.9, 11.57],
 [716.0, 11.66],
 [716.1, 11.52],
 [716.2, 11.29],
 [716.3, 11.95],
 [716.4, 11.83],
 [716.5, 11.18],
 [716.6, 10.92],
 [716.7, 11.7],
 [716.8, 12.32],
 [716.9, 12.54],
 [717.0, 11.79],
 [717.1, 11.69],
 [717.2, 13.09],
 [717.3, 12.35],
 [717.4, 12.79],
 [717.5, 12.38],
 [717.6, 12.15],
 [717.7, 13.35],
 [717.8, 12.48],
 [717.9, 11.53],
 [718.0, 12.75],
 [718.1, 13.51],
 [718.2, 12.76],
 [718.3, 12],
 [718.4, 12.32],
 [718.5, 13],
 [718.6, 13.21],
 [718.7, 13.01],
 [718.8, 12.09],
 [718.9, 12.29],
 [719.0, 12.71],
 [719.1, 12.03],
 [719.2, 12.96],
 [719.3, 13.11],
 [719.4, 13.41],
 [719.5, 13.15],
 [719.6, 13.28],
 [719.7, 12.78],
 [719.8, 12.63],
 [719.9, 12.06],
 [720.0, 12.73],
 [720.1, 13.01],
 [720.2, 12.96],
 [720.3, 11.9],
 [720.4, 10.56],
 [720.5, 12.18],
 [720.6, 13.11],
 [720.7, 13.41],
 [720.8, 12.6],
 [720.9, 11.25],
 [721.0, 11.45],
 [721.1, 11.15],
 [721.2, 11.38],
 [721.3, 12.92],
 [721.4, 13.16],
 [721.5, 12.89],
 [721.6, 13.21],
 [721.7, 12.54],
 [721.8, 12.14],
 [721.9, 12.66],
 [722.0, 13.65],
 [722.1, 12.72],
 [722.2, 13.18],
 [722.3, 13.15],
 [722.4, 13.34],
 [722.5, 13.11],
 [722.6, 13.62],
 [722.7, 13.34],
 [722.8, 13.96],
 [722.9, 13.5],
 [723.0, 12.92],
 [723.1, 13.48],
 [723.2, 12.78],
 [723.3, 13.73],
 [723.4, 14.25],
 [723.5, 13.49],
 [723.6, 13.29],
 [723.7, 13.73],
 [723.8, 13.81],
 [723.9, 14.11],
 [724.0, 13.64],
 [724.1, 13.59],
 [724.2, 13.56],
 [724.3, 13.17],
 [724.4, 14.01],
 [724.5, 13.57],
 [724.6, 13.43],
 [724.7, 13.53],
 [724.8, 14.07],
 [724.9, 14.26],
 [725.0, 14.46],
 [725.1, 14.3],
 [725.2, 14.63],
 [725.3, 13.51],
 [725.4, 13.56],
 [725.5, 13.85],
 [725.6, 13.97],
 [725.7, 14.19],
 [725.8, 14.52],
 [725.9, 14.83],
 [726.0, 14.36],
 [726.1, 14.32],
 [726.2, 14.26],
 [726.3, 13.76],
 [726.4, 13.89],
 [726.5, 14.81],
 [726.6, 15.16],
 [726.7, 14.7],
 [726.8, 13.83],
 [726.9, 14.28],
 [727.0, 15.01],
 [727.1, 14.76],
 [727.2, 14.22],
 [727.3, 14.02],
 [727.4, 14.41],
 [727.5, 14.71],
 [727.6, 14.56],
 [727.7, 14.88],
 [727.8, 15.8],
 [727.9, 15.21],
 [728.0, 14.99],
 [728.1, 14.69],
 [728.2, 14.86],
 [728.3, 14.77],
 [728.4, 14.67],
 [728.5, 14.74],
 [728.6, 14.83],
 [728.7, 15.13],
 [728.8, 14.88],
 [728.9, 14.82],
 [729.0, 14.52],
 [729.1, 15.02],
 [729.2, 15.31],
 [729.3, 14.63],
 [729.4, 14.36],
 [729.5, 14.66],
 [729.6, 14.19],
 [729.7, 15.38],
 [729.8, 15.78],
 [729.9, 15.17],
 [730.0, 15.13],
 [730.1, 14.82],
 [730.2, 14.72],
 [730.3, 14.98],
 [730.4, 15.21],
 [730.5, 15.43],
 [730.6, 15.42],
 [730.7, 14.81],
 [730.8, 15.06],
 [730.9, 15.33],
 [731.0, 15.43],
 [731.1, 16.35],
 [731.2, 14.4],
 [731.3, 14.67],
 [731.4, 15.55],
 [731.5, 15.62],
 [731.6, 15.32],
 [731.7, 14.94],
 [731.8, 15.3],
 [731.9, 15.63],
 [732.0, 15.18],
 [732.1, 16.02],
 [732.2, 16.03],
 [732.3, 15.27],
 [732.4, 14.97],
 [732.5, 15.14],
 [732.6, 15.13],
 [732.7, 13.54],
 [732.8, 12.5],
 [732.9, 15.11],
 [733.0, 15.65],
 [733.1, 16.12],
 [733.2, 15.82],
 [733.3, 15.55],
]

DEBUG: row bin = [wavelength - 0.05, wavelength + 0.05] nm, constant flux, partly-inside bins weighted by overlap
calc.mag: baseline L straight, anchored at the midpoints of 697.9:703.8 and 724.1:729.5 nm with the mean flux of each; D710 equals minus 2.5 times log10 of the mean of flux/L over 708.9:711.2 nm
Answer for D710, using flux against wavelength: 0.165 mag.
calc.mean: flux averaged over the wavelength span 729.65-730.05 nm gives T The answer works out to 15.4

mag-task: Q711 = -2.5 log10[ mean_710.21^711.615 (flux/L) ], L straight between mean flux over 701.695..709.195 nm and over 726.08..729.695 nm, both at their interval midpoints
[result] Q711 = 0.13 mag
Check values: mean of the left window 13.9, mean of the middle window 12.5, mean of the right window 14.7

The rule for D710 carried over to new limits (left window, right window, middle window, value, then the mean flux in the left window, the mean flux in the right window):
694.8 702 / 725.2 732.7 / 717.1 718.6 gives 0.135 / 13.3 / 14.8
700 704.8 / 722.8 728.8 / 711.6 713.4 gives 0.180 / 14.2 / 14.2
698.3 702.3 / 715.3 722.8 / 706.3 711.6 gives 0.027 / 13.6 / 12.5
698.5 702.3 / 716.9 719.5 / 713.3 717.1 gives 0.125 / 13.6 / 12.6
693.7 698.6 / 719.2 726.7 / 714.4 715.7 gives 0.151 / 13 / 13.3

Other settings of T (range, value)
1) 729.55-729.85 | 15.1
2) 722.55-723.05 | 13.5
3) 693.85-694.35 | 12.8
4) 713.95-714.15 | 10.7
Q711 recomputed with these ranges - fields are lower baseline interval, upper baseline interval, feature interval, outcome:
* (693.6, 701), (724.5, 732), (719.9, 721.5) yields 0.17 mag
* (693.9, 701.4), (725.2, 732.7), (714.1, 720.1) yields 0.17 mag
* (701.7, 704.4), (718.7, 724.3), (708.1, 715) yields 0.14 mag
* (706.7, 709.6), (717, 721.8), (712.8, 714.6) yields 0.19 mag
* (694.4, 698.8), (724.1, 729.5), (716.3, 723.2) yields 0.12 mag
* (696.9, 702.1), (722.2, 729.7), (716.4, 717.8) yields 0.15 mag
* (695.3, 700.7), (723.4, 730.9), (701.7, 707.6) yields -0.05 mag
